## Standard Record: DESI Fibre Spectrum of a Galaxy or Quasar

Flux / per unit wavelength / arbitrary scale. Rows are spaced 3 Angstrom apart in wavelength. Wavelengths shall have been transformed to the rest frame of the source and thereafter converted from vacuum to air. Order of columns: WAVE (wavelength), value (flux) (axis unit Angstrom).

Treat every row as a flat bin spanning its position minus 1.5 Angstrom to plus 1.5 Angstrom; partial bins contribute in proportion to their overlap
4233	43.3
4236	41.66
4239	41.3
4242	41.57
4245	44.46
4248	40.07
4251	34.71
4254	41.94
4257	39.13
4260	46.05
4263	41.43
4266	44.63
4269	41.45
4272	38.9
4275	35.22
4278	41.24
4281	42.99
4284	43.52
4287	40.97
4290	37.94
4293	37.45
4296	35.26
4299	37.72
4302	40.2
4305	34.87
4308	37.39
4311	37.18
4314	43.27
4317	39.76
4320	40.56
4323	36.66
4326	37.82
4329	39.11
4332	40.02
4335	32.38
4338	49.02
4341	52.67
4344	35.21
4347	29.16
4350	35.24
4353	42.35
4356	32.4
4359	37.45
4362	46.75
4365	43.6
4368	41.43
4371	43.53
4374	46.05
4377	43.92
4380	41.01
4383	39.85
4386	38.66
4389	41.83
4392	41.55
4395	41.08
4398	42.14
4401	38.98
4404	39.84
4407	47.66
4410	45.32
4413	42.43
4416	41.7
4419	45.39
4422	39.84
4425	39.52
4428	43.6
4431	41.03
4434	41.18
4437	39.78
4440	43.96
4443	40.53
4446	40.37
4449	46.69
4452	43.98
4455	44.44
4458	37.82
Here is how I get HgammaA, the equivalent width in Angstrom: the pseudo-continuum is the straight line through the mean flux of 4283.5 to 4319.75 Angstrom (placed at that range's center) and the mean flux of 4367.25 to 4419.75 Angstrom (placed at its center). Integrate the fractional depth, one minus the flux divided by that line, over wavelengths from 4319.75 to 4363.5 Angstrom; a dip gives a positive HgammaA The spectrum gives 1.3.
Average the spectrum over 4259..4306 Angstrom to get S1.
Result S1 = 40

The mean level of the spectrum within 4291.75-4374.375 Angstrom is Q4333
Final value 39.4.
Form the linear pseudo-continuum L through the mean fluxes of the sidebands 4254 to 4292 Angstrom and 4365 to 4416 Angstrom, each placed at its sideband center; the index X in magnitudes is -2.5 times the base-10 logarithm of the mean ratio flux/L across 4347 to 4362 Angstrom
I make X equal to 0.13 mag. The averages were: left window 41.1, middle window 37.1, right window 42.2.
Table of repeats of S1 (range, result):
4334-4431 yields 41.3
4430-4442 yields 41.5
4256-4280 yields 41.1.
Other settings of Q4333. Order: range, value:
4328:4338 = 38.9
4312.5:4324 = 40.2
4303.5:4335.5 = 38.3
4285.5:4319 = 38.4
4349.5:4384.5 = 41.3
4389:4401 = 41.3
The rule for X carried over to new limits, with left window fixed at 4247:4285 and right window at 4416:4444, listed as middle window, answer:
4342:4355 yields 0.15 mag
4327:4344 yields -0.02 mag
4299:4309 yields 0.10 mag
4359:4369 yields -0.04 mag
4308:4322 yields 0.04 mag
